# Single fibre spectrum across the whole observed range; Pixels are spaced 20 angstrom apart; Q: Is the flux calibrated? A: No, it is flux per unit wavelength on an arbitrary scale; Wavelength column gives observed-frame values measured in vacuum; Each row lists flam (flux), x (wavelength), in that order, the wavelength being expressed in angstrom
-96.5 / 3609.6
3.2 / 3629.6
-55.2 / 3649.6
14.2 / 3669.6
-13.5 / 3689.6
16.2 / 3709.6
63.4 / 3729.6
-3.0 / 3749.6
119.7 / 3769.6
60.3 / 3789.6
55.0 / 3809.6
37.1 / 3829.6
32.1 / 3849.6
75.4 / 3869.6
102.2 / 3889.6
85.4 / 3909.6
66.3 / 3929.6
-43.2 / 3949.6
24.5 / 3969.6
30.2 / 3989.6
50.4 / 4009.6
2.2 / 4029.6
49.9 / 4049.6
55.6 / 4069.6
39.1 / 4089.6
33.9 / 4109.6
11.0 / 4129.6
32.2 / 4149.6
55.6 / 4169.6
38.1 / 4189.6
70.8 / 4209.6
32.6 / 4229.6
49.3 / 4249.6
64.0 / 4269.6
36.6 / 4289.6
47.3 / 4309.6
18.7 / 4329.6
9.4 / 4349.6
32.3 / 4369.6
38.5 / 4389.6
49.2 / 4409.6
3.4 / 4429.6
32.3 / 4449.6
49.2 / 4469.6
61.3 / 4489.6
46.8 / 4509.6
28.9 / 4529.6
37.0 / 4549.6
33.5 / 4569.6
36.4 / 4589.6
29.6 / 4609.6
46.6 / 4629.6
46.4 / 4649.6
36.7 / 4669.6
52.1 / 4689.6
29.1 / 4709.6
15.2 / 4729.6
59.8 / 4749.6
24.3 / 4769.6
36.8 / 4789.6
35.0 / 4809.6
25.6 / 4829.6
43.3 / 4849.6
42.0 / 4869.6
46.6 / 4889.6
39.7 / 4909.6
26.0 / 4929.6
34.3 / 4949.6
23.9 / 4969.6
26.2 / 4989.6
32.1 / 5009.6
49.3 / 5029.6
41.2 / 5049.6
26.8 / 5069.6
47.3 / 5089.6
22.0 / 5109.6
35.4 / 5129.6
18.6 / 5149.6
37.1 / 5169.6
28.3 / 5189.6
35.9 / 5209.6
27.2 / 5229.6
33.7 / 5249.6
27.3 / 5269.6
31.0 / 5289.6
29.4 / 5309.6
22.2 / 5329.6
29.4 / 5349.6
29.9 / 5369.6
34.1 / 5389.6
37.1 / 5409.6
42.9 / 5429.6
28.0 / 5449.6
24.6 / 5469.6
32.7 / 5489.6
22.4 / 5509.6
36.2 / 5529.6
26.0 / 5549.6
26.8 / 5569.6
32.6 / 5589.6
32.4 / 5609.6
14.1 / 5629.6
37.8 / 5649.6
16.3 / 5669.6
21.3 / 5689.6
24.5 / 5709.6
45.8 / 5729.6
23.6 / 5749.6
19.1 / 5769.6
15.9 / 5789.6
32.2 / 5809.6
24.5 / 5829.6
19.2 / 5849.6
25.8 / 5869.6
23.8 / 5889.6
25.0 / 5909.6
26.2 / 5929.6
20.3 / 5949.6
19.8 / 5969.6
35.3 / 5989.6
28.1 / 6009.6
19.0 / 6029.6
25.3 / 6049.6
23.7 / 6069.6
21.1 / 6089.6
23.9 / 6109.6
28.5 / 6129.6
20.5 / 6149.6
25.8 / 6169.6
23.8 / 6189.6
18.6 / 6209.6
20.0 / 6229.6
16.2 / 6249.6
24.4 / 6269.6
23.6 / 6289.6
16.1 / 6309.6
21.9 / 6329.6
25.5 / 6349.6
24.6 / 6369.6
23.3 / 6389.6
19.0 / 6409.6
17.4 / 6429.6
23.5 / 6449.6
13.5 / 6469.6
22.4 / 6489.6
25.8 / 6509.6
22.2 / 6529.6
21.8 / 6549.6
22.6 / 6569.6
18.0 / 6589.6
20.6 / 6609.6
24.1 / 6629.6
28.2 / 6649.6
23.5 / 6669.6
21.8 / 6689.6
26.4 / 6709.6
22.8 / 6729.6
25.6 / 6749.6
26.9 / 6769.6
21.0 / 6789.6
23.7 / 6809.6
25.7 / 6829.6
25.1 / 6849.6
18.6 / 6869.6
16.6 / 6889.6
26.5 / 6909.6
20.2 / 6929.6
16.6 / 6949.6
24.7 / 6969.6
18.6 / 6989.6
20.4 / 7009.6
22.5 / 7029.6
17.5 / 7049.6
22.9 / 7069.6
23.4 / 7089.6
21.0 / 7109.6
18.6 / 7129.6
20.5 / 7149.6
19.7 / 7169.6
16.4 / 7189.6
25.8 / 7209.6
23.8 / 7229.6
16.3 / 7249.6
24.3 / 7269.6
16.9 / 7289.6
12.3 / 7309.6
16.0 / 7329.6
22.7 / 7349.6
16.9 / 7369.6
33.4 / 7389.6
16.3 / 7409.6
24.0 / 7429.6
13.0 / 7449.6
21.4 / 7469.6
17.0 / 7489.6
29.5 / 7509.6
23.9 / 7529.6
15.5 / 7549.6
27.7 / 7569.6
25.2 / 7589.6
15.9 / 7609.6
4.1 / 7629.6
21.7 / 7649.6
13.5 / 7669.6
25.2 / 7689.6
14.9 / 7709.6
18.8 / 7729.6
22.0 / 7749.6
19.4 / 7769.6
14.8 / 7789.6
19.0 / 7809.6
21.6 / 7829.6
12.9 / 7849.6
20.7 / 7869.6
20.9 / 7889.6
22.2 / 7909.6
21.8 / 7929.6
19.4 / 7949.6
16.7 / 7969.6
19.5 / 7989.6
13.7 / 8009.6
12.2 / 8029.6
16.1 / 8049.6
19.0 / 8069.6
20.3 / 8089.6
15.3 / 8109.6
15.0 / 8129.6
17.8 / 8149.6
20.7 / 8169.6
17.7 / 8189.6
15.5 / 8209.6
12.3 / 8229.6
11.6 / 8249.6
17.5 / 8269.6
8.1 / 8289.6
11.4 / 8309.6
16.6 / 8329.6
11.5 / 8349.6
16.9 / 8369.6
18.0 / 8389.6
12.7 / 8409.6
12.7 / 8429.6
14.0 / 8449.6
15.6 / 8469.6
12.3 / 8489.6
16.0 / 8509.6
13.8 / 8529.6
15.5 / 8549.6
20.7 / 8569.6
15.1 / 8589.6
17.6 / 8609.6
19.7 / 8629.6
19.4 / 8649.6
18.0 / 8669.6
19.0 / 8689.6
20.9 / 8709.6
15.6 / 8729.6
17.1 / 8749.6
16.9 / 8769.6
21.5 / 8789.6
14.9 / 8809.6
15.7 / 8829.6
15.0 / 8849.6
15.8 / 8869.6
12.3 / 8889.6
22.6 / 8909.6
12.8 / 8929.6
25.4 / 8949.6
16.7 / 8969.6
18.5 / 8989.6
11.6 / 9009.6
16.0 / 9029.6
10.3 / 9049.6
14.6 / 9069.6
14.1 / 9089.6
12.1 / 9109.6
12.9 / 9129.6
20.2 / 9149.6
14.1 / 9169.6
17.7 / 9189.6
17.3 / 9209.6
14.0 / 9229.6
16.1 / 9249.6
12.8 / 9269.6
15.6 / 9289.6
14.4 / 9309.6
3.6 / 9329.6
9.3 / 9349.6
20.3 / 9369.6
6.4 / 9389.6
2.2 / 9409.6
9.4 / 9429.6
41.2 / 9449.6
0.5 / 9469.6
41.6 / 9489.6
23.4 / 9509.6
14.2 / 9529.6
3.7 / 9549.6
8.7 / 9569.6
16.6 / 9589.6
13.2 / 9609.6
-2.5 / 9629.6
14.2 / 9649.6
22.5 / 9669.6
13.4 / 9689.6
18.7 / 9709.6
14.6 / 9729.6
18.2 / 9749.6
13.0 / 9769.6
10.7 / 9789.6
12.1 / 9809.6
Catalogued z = 0.13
